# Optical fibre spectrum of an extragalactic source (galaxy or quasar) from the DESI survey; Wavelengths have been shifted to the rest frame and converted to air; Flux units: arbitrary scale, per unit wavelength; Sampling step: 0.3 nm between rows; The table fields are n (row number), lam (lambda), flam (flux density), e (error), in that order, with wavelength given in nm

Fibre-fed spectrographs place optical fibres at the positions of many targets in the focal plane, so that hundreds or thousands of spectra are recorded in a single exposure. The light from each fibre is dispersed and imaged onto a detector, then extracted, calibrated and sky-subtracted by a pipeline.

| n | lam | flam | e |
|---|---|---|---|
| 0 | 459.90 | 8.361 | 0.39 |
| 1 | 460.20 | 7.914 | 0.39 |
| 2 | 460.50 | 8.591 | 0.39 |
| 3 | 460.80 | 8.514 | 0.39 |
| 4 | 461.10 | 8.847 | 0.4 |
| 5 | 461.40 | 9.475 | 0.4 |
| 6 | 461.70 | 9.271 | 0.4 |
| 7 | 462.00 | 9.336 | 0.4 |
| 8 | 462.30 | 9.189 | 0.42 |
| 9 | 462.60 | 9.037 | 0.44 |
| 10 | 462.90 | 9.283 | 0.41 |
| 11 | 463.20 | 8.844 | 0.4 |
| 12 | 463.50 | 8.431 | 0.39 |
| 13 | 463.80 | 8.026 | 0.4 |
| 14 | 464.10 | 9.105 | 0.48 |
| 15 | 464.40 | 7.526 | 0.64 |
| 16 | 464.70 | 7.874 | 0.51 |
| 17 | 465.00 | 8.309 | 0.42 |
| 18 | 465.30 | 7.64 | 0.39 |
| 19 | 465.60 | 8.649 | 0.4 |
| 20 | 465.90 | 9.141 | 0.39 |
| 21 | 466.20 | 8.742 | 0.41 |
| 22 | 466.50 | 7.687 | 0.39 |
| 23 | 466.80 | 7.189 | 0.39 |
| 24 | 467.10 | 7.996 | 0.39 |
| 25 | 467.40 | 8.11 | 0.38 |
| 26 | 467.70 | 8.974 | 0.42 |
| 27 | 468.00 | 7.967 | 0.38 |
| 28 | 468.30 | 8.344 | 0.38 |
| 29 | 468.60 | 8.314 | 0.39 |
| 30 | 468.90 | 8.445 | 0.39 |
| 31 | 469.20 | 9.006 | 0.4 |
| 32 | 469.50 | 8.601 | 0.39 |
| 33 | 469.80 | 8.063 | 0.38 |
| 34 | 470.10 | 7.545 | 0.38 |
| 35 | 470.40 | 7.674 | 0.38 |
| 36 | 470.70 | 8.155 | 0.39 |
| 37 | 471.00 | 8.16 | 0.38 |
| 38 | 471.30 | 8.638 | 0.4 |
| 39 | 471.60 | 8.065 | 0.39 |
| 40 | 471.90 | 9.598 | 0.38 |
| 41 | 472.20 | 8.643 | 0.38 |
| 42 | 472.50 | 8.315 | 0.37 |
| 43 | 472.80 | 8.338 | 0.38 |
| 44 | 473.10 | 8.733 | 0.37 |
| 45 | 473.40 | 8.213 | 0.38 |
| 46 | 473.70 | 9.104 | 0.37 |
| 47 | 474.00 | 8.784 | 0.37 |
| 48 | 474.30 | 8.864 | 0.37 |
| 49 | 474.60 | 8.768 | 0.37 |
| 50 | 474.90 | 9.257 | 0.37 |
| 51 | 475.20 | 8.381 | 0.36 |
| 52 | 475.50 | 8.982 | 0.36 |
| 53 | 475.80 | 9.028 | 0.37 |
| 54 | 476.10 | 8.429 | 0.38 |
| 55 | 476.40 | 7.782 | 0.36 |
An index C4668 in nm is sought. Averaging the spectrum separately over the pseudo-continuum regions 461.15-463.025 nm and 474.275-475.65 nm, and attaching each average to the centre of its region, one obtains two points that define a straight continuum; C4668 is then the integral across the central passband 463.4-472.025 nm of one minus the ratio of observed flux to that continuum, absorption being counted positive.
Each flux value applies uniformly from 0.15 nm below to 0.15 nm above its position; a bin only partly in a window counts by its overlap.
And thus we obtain 0.76 nm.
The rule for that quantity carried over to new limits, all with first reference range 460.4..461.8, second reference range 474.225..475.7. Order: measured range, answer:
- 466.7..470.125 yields 0.25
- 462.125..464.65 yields 0.08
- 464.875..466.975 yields 0.17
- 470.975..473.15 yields 0.07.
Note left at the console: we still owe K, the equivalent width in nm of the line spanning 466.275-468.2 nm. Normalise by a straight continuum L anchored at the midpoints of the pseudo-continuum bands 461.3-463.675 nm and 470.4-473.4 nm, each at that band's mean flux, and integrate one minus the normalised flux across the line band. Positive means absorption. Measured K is 0.16 nm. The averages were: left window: 9.09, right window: 8.46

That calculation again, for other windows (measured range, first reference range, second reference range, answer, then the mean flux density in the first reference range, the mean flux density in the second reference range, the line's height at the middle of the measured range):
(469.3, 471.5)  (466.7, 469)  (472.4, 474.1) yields 0.06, 8.18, 8.58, 8.37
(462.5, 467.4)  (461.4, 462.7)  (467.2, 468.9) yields 0.27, 9.25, 8.34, 8.81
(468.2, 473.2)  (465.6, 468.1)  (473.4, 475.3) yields 0.09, 8.26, 8.82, 8.55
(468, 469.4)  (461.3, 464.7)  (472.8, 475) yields 0.05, 8.81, 8.77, 8.79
